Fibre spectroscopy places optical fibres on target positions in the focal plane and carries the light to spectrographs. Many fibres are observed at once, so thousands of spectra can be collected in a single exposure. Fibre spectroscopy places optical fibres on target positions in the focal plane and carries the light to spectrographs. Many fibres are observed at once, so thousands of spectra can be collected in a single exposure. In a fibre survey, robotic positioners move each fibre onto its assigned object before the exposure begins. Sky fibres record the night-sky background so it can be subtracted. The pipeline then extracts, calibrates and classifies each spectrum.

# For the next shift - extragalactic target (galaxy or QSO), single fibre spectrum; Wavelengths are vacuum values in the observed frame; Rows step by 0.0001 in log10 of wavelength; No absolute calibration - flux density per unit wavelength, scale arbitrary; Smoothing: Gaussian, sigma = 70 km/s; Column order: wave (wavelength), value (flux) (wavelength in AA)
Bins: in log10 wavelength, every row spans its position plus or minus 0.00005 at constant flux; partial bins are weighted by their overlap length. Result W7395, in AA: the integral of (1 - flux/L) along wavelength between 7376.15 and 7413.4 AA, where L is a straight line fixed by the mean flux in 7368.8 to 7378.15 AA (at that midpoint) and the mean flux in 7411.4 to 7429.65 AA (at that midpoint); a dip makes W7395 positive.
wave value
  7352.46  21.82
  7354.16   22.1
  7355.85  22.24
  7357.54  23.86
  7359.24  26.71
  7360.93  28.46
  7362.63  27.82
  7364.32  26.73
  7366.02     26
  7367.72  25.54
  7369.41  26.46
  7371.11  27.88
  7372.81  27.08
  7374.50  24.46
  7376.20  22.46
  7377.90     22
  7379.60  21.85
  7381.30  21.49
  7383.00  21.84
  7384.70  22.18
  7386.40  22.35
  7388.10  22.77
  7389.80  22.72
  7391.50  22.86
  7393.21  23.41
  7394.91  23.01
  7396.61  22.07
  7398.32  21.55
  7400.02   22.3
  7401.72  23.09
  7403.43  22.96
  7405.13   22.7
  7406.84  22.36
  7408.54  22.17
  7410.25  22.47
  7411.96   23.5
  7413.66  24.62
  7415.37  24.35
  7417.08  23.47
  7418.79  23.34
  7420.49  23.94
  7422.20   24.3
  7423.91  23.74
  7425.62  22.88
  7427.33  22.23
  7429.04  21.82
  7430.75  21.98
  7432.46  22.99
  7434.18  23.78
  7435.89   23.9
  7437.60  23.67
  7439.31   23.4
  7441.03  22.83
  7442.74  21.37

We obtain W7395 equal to 2.9 AA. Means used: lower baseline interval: 25.2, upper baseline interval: 23.5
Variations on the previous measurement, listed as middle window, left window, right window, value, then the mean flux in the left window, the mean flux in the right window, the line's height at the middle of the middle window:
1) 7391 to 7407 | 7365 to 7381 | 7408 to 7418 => 0.8 AA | 24.8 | 23.5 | 23.9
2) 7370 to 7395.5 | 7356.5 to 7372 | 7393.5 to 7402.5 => 1.1 AA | 26.5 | 22.5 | 24.3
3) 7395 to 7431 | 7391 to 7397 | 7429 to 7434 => -0.4 AA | 22.9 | 22.5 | 22.7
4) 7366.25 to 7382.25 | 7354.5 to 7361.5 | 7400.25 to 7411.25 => -0.1 AA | 25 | 22.6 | 24.2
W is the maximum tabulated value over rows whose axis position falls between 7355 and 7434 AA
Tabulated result 28.46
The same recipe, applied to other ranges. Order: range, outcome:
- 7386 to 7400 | 23.41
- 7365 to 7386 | 27.88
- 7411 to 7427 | 24.62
